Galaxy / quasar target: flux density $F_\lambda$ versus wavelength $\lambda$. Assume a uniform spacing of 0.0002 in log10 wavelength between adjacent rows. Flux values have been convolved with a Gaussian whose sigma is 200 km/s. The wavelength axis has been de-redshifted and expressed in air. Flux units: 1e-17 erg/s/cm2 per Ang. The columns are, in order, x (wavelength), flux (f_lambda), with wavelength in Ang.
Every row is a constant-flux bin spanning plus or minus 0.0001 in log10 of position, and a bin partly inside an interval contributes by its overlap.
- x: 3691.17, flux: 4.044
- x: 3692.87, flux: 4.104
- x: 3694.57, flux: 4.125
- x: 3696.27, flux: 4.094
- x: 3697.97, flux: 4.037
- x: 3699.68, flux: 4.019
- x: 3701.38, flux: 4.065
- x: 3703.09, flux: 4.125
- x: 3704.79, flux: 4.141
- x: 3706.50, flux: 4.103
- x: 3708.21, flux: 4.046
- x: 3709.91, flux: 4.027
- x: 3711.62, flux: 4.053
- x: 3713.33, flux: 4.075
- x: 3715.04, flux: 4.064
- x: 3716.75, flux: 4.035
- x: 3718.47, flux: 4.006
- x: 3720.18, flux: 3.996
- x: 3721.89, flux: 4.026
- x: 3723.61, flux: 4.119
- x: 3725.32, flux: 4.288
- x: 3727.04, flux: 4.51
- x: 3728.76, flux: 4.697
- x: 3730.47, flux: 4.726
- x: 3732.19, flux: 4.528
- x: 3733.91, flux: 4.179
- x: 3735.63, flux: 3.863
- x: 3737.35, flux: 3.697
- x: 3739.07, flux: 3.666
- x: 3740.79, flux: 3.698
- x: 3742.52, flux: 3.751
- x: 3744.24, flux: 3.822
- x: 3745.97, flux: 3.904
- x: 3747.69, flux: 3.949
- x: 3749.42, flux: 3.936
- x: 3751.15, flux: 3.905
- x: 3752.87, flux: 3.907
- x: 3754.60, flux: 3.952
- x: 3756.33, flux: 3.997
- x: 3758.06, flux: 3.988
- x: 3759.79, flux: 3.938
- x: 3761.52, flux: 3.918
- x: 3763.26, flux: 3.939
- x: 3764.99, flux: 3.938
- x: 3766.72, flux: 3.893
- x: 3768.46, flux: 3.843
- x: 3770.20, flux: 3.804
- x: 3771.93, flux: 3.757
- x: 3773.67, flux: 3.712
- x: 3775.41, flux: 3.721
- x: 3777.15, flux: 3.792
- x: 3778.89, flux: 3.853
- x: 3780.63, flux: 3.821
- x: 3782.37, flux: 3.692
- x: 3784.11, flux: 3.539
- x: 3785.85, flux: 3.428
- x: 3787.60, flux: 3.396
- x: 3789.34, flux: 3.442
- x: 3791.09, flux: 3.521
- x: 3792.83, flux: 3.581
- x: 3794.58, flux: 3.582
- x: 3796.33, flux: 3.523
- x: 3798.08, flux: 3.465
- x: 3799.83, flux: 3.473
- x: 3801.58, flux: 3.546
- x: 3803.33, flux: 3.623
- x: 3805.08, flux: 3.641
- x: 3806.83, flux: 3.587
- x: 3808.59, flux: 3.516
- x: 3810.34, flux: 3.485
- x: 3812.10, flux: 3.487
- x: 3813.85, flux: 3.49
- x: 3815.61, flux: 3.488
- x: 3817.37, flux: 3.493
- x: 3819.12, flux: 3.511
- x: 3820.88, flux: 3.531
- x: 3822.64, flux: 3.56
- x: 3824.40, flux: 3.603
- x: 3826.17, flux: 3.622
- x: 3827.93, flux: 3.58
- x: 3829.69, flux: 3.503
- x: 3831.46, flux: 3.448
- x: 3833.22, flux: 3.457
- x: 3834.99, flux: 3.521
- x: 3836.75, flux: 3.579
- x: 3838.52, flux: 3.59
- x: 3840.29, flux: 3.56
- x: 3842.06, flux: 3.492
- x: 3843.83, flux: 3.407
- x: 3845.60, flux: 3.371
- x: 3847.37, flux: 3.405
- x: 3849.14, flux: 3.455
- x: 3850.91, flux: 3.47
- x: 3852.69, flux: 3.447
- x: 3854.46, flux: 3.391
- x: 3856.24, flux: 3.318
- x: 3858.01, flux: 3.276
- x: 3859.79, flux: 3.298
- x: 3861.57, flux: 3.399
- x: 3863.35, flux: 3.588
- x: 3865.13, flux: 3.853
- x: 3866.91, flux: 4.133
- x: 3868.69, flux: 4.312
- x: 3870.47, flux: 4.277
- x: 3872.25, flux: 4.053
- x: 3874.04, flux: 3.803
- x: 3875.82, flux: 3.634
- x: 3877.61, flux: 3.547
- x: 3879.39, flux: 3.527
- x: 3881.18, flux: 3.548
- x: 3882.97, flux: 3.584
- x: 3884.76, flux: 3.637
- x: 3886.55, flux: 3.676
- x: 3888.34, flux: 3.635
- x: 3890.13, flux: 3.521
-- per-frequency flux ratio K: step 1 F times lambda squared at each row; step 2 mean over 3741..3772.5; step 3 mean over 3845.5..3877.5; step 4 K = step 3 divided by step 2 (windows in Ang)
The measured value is 0.99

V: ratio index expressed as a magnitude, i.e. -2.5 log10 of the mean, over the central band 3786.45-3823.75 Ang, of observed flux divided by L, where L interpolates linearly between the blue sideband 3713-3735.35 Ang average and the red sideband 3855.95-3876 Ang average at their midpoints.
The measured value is 0.13 mag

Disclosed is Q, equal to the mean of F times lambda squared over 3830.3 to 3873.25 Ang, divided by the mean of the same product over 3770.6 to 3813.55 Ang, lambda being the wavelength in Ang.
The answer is 1.03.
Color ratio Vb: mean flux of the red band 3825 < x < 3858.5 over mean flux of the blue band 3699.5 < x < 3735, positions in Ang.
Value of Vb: 0.83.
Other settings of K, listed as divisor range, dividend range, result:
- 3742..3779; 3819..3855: 0.94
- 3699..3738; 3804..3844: 0.90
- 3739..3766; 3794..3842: 0.94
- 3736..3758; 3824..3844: 0.96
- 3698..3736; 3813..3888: 0.92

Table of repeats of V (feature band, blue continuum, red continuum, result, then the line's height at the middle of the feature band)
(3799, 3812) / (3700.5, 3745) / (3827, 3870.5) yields 0.056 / 3.74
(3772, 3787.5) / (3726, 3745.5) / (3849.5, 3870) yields 0.069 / 3.92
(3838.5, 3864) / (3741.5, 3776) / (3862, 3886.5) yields 0.116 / 3.81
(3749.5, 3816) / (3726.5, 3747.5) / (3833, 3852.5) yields 0.037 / 3.82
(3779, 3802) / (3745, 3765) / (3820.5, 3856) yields 0.060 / 3.75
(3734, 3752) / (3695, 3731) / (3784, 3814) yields 0.027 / 3.93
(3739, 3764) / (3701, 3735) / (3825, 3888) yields 0.042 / 4.05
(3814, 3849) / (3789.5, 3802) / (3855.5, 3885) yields 0.029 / 3.6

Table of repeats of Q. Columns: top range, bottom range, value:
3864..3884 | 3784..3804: 1.14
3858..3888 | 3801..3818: 1.09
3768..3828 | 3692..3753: 0.92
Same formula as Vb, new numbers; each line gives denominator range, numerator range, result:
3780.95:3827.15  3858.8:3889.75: 1.05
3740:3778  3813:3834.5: 0.91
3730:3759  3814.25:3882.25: 0.90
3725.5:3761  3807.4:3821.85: 0.87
